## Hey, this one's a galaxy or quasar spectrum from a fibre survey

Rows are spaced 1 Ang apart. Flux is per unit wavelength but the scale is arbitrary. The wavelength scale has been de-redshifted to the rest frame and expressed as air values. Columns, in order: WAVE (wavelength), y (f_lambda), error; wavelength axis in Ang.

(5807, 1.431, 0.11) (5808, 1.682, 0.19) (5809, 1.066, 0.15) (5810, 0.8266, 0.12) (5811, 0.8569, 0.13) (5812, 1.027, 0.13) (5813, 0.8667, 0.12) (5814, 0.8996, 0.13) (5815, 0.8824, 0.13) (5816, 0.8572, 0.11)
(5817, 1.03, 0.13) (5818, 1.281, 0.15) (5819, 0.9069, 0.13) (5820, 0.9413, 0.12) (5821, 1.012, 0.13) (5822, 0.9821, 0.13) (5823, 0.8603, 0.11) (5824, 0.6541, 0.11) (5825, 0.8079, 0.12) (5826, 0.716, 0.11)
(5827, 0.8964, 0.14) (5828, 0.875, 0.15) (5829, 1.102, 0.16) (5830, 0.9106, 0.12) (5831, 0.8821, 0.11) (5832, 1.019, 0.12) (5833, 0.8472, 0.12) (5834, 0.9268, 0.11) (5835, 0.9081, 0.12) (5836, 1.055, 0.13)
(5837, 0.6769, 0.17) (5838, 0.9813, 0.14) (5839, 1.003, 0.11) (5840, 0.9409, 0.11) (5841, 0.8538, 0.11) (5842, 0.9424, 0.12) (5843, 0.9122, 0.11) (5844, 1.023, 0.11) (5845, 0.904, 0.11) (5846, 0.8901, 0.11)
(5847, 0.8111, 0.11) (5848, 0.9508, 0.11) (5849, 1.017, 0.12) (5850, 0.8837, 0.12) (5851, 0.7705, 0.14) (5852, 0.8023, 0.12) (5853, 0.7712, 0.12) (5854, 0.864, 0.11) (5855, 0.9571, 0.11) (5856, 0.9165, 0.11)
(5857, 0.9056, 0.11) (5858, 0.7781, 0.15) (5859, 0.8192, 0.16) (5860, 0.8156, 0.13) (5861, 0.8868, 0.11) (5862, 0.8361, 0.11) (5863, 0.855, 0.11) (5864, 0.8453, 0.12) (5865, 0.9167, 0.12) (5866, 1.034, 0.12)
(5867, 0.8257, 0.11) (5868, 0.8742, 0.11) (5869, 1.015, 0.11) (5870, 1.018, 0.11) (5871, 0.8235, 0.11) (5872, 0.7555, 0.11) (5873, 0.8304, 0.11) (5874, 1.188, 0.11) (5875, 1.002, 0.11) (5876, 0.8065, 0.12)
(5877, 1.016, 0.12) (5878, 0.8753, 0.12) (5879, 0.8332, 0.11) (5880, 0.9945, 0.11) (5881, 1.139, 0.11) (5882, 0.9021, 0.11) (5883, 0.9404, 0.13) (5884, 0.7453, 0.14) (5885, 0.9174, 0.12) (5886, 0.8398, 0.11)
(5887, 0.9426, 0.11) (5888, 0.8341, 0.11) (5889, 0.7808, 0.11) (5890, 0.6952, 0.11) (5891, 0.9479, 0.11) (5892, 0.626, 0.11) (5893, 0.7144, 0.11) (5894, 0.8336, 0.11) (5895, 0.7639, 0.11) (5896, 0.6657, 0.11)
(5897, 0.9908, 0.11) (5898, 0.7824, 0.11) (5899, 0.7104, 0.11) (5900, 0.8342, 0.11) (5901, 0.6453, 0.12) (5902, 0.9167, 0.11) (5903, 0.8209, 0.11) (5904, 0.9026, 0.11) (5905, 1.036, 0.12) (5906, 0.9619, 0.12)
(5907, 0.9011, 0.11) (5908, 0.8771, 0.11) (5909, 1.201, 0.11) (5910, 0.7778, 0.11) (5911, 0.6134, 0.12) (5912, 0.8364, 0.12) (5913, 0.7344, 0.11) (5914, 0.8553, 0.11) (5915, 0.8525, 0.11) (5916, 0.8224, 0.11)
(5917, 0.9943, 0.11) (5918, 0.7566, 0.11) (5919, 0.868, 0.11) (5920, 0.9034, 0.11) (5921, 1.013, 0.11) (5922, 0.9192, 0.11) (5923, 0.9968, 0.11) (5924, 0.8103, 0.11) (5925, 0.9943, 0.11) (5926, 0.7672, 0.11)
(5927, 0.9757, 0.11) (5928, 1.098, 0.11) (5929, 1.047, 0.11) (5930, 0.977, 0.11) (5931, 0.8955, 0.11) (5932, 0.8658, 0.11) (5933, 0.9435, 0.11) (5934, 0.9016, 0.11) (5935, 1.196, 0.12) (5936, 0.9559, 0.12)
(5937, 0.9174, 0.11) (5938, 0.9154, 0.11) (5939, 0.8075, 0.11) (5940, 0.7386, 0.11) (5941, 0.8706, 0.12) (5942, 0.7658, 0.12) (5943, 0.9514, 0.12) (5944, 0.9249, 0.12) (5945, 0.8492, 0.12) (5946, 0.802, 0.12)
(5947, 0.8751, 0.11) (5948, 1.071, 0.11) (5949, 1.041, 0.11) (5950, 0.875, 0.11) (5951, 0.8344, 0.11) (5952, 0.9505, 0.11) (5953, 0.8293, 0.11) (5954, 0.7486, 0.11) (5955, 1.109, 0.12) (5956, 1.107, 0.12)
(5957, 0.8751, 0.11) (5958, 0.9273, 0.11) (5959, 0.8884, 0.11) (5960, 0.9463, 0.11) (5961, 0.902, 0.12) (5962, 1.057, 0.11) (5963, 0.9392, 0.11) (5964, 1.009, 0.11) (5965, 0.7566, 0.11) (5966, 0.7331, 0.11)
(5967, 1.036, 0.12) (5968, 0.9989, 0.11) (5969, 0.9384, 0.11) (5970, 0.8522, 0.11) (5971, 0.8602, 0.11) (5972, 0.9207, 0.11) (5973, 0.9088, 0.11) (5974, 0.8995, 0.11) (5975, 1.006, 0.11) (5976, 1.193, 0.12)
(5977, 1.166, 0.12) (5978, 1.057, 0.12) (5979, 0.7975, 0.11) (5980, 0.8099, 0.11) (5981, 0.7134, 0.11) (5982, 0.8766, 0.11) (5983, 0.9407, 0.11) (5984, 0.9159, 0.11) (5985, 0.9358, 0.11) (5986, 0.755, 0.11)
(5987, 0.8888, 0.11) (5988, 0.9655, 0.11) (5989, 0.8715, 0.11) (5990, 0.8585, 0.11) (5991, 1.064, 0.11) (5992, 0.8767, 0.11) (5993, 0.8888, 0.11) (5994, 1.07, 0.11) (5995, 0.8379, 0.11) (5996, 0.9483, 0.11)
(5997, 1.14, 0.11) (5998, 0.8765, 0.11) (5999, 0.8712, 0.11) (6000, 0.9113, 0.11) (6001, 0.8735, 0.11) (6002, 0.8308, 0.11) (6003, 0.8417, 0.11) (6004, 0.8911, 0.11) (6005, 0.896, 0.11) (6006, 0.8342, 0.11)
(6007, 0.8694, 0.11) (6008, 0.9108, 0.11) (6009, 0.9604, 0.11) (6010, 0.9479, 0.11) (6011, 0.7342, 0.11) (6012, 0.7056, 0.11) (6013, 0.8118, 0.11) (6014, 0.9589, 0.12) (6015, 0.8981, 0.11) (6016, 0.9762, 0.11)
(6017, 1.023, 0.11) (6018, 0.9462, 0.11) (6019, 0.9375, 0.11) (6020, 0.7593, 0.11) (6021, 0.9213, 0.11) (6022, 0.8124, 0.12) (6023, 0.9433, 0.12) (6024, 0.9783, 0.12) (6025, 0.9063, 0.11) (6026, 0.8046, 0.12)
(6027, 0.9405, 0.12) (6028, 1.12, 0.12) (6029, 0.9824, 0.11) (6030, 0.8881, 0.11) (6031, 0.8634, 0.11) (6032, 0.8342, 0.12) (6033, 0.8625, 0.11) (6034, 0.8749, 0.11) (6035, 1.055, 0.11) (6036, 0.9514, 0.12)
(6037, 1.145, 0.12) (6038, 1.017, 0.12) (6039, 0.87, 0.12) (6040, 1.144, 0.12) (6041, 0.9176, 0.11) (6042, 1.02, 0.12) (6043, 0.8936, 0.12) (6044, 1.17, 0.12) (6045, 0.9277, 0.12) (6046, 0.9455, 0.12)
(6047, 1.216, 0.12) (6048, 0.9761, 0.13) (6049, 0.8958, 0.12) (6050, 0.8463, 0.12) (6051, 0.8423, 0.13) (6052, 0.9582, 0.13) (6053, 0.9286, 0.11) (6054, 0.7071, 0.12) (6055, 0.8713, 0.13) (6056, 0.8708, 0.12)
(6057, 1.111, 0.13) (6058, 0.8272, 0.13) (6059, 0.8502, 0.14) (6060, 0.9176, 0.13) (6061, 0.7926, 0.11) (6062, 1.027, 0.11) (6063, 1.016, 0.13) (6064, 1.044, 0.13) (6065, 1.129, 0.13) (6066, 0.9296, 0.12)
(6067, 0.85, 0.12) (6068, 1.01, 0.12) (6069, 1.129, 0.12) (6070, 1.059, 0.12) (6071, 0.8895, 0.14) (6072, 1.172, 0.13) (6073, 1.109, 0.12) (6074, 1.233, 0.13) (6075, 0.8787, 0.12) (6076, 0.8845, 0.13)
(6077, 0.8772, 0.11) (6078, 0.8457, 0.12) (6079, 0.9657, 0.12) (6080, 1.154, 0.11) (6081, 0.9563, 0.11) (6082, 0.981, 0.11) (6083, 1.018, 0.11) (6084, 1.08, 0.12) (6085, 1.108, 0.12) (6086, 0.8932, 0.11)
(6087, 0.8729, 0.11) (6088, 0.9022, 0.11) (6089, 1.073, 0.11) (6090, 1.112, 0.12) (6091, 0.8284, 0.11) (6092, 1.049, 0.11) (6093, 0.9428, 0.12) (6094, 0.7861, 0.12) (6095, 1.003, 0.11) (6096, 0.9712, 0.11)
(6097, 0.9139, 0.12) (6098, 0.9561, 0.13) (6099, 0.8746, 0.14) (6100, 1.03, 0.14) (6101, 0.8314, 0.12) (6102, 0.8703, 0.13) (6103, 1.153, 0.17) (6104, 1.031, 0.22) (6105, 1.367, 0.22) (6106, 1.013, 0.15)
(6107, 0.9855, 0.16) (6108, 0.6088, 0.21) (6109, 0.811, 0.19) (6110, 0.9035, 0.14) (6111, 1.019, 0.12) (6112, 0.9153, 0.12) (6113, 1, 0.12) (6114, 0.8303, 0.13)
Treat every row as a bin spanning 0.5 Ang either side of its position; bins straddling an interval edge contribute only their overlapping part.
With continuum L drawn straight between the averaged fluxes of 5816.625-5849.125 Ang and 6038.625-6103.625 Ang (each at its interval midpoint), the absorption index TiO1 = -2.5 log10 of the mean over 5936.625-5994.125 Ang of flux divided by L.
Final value 0.04 mag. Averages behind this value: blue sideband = 0.923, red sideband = 0.968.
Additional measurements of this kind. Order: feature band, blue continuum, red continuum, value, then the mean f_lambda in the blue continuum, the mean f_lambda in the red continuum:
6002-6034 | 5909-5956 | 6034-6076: 0.071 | 0.902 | 0.977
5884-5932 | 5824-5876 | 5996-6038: 0.046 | 0.896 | 0.911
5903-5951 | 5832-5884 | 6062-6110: 0.026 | 0.904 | 0.983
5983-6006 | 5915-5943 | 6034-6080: 0.042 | 0.915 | 0.972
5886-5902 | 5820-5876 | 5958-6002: 0.148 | 0.897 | 0.924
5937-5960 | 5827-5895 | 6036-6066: 0.029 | 0.892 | 0.961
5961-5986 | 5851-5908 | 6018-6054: -0.015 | 0.868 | 0.944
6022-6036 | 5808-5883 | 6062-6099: 0.056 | 0.916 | 0.988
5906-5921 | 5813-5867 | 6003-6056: 0.054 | 0.901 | 0.924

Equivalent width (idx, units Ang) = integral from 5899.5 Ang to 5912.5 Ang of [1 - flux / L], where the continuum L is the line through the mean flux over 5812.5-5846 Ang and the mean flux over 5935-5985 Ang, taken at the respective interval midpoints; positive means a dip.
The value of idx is 0.7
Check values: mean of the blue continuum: 0.919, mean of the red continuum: 0.919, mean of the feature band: 0.871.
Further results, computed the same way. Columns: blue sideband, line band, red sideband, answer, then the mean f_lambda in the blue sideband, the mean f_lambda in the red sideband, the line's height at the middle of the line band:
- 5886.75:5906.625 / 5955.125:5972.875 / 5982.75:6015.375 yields -1.2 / 0.819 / 0.896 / 0.87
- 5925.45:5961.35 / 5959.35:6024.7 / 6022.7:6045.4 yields 2.1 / 0.921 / 0.962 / 0.943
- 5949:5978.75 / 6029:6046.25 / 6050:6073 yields -0.3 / 0.943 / 0.953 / 0.95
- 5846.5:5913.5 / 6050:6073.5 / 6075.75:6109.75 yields -0.2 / 0.868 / 0.963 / 0.949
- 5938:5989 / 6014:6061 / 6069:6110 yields 0.7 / 0.912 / 0.978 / 0.951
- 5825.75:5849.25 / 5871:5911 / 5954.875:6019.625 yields 2.3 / 0.92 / 0.918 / 0.919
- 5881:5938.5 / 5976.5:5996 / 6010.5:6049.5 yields 0.1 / 0.878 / 0.939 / 0.917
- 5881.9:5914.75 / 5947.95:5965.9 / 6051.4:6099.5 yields -1.1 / 0.834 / 0.966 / 0.878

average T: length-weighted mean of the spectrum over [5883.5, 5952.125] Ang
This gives 0.876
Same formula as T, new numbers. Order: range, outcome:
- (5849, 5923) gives 0.869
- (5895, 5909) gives 0.859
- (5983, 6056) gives 0.921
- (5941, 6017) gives 0.912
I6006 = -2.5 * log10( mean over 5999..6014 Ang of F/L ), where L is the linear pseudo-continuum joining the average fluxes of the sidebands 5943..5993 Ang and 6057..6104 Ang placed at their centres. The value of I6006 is 0.09 mag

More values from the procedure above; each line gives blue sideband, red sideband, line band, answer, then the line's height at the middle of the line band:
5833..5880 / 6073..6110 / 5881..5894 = 0.09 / 0.908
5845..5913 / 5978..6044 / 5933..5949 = -0.02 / 0.89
